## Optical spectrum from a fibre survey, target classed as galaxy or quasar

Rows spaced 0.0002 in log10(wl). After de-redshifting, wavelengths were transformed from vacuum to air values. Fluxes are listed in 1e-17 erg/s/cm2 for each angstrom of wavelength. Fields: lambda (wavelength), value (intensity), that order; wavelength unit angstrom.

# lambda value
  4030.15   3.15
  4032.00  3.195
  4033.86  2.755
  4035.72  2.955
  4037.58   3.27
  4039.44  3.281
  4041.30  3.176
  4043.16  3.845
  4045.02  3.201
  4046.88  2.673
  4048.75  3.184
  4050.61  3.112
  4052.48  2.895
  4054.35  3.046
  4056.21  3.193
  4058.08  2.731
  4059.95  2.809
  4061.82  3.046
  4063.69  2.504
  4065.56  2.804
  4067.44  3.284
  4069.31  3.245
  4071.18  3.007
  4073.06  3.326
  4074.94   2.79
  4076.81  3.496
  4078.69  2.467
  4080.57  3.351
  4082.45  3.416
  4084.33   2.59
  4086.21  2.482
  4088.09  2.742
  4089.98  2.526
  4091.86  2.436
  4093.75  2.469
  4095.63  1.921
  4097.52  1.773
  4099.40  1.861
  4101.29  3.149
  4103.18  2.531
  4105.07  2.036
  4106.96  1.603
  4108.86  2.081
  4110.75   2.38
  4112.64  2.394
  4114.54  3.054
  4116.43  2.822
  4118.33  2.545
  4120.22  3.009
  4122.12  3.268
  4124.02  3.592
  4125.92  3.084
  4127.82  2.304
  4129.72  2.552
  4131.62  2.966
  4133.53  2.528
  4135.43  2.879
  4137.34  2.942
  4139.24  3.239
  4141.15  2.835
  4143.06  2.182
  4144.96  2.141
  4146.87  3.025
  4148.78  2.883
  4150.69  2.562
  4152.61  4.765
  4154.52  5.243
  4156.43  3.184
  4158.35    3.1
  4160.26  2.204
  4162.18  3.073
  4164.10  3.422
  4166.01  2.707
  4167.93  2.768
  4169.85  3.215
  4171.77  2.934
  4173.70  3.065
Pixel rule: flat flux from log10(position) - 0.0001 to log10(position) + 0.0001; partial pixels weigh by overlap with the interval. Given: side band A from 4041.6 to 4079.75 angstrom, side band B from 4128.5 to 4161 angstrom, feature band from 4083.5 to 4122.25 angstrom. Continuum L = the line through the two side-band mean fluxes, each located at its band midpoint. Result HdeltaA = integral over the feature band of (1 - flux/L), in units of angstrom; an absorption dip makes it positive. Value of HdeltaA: 7.4 angstrom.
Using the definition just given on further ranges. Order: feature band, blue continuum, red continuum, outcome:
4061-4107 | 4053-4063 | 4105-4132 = 2.3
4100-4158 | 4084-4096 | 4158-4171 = -3.0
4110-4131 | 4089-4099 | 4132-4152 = -2.6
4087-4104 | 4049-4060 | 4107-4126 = 2.7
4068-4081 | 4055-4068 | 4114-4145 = -0.9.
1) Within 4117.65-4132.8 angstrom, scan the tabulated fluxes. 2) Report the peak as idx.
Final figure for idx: 3.592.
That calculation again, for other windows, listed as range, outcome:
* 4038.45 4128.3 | 3.845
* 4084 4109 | 3.149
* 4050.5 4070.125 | 3.284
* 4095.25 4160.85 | 5.243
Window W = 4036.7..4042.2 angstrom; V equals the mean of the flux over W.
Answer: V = 3.24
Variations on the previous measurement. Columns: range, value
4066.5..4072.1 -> 3.18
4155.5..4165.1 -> 3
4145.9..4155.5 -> 3.69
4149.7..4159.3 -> 3.77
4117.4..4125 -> 3.11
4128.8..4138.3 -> 2.77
